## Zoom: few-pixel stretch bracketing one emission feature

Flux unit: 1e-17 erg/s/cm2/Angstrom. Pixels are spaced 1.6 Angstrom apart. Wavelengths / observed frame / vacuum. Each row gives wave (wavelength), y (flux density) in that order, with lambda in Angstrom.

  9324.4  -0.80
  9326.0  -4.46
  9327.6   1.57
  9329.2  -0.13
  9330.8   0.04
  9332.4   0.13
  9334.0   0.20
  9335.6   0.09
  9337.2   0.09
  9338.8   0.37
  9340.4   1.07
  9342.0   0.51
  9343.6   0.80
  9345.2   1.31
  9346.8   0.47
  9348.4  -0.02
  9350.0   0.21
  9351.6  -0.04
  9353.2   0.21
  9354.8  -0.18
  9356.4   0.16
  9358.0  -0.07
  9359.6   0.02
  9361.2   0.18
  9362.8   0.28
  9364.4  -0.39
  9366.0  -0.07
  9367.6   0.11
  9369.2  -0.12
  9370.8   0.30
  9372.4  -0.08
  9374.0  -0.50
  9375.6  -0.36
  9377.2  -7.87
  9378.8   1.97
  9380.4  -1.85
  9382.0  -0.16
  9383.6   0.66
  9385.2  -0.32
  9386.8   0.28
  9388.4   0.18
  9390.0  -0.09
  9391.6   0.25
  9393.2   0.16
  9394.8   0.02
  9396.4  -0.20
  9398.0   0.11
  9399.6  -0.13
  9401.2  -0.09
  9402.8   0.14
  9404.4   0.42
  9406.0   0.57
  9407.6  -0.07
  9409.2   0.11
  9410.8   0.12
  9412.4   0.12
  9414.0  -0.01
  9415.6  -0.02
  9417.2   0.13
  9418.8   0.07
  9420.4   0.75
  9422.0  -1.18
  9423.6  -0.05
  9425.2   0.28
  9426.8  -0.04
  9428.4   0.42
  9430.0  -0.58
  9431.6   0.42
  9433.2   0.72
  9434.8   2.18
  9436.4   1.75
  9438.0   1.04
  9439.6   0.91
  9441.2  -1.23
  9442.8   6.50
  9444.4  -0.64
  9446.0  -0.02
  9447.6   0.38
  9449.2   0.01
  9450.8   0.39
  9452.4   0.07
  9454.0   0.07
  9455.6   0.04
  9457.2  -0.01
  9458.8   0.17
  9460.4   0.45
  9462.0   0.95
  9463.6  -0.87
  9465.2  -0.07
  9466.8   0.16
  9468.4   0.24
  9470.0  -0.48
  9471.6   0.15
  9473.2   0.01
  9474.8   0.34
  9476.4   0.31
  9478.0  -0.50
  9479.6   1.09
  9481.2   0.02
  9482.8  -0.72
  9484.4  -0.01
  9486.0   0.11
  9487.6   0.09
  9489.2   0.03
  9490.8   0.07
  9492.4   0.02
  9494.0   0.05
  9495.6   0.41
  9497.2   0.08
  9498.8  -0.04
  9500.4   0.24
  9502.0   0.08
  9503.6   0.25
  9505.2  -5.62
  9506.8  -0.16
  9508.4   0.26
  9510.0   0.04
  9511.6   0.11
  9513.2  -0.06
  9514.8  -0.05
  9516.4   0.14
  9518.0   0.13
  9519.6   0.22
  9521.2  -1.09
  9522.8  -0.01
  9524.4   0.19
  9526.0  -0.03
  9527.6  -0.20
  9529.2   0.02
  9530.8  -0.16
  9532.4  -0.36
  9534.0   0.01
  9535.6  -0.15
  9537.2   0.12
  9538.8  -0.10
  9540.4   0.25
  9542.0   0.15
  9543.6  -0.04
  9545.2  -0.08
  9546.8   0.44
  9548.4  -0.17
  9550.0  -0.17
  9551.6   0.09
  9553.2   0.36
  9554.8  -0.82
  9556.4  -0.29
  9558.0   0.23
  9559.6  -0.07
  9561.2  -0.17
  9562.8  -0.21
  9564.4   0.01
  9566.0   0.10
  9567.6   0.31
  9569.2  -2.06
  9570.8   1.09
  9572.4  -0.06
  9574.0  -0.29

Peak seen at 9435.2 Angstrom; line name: [O III] 5007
